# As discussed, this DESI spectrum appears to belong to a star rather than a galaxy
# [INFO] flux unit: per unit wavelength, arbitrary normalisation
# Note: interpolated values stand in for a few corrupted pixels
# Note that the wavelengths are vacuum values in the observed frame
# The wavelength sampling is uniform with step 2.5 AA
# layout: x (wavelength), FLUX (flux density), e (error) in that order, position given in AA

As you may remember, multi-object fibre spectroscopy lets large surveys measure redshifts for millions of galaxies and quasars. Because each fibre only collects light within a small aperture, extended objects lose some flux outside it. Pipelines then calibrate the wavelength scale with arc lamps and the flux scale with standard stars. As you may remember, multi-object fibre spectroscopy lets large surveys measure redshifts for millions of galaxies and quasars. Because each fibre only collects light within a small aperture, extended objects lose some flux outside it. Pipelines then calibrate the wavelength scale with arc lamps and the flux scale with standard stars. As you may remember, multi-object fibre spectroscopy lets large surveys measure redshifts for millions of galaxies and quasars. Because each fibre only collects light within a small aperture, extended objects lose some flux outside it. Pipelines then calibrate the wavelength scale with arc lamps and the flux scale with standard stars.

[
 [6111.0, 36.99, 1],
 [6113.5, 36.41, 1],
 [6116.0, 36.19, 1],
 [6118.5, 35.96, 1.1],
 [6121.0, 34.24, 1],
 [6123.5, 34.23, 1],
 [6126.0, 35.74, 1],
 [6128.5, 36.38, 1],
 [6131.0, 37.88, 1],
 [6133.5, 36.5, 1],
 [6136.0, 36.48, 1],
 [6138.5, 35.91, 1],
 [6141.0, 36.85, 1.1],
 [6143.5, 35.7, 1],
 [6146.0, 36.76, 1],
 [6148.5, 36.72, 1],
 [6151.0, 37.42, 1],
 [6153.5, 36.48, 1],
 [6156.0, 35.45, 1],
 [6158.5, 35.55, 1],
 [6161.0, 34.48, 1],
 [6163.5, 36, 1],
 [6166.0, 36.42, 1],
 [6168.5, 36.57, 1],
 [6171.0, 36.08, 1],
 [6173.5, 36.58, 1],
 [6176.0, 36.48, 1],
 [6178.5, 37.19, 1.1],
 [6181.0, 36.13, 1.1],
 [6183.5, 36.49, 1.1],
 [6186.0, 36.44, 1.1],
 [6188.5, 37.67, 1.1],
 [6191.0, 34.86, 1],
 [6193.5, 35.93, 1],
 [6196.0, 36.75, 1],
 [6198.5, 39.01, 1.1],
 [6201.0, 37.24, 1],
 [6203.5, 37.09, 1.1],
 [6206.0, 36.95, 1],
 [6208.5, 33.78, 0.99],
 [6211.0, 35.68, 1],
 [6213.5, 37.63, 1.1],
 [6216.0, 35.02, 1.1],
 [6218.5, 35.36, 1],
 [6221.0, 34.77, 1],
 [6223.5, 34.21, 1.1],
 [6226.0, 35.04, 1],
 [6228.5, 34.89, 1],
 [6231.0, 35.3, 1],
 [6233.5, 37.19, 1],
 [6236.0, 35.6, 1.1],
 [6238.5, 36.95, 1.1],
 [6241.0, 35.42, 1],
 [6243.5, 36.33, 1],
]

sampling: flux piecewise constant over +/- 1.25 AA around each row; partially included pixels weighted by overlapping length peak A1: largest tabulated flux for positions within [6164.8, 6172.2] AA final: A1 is 36.57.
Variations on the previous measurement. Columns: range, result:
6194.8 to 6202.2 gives 39.01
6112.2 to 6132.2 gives 37.88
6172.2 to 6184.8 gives 37.19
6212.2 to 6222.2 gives 37.63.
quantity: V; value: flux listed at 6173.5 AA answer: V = 36.58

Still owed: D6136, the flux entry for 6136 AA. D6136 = 36.48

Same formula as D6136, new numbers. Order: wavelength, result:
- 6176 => 36.48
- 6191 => 34.86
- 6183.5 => 36.49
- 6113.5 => 36.41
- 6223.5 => 34.21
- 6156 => 35.45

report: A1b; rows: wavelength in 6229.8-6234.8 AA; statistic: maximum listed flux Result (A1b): 37.19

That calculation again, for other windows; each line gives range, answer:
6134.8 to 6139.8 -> 36.48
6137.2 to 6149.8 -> 36.85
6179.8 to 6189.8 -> 37.67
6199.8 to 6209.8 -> 37.24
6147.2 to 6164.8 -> 37.42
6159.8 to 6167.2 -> 36.42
